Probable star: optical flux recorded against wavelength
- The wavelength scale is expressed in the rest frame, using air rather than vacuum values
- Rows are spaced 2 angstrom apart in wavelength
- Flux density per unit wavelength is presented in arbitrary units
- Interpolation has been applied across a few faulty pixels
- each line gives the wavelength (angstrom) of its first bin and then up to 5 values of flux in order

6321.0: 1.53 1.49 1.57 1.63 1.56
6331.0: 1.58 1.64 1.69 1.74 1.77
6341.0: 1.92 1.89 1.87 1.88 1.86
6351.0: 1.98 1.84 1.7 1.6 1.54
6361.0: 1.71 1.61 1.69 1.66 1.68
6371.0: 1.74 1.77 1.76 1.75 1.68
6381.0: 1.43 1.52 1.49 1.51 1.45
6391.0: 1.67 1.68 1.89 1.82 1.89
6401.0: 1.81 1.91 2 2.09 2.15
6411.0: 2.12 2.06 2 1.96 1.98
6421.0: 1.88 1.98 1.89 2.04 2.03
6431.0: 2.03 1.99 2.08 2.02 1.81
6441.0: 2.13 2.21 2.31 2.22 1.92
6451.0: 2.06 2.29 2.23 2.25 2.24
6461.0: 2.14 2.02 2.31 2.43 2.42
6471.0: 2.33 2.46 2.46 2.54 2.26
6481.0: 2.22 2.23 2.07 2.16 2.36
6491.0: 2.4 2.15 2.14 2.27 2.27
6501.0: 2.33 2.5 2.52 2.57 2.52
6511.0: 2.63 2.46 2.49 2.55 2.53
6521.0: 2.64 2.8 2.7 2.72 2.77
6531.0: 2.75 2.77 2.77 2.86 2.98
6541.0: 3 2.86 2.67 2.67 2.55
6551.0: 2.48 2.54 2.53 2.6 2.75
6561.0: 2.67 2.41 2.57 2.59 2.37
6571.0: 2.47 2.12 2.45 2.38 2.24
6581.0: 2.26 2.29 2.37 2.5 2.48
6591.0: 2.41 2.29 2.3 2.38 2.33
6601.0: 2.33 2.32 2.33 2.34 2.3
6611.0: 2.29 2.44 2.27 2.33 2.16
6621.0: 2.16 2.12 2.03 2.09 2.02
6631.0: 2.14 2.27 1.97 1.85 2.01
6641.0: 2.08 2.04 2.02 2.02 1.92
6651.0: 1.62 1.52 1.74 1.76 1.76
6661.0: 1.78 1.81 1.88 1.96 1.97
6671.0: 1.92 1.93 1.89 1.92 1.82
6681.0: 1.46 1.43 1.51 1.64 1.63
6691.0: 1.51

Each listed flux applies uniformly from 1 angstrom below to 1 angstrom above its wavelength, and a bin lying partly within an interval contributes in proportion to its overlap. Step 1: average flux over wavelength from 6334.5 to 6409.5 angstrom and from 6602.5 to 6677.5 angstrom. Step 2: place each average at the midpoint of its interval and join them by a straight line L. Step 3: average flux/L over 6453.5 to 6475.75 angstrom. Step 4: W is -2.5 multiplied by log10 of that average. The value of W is -0.24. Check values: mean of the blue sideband 1.75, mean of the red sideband 2.02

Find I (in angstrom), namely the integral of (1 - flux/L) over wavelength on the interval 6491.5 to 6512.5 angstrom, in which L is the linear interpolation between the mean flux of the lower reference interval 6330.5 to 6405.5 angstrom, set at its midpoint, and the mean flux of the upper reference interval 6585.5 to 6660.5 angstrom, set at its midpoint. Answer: -4.9 angstrom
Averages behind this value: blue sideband 1.73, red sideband 2.13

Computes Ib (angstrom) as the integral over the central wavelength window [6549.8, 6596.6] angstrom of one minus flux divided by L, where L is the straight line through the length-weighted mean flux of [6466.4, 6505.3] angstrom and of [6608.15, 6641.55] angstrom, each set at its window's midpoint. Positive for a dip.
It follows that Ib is -4.7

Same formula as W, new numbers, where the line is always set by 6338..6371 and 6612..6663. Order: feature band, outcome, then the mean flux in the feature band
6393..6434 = -0.09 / 1.97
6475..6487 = -0.21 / 2.27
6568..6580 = -0.20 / 2.34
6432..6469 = -0.17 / 2.16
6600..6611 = -0.18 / 2.32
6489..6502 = -0.20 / 2.27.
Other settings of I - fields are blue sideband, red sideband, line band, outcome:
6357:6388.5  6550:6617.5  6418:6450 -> -3.0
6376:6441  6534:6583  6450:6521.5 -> -3.7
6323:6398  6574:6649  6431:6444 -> -1.3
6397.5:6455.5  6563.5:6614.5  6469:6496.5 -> -1.9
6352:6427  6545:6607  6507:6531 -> -4.1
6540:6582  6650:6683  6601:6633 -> -1.4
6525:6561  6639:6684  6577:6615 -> -0.4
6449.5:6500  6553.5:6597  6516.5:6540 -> -3.9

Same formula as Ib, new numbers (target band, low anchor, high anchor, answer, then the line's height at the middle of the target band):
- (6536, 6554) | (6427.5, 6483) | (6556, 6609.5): -3.0 angstrom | 2.34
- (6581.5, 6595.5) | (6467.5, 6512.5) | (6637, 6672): -2.1 angstrom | 2.07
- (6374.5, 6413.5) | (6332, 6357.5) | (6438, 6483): 4.1 angstrom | 1.99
